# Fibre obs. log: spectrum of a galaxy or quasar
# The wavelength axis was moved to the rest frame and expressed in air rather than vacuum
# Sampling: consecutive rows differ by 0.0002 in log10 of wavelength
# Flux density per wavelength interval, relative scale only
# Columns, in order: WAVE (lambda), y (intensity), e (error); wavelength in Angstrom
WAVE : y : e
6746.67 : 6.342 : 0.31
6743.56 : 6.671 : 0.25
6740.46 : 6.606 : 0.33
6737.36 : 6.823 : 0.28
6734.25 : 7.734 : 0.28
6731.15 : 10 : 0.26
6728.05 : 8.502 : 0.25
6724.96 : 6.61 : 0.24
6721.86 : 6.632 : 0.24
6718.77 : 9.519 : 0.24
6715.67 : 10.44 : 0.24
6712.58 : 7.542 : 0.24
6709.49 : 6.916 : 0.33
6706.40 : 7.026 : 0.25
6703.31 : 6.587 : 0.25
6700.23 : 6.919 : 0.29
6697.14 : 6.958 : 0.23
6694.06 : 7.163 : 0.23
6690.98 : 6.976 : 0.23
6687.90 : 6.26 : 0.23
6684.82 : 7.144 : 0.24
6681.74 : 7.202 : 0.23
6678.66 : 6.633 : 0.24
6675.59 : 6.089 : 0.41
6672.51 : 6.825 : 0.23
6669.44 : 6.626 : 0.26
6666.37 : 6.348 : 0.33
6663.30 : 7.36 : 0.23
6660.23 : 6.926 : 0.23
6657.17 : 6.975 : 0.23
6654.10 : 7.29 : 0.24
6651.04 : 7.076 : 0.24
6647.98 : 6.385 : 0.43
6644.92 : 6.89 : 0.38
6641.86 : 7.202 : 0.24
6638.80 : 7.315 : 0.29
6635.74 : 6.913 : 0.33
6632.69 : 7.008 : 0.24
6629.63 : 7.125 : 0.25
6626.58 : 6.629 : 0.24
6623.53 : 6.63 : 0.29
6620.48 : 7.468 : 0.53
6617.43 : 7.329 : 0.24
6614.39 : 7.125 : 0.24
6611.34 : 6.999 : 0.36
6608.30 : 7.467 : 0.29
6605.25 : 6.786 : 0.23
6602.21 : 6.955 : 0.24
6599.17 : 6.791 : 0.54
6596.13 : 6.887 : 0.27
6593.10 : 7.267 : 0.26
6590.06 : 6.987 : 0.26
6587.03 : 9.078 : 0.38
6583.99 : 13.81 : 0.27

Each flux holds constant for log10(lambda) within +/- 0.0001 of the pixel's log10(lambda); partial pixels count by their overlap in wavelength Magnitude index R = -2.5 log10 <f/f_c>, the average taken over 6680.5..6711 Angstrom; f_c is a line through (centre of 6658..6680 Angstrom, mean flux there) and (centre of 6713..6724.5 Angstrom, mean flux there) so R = 0.11 mag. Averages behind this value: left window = 6.7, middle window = 6.91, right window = 8.52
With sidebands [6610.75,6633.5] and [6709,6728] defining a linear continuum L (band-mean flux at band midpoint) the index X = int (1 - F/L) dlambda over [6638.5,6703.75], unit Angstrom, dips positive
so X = 5.87 Angstrom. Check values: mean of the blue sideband 7.04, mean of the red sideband 8.05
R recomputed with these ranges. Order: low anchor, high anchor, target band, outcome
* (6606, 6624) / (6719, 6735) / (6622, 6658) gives 0.06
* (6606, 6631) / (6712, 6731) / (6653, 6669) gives 0.10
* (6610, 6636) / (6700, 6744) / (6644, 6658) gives 0.04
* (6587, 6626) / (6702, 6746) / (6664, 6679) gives 0.14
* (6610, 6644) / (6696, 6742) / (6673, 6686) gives 0.10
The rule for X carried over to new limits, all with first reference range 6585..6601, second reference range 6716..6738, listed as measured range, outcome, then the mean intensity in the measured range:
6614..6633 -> 1.7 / 7.04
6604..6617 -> 0.9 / 7.12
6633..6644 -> 0.9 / 7.11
